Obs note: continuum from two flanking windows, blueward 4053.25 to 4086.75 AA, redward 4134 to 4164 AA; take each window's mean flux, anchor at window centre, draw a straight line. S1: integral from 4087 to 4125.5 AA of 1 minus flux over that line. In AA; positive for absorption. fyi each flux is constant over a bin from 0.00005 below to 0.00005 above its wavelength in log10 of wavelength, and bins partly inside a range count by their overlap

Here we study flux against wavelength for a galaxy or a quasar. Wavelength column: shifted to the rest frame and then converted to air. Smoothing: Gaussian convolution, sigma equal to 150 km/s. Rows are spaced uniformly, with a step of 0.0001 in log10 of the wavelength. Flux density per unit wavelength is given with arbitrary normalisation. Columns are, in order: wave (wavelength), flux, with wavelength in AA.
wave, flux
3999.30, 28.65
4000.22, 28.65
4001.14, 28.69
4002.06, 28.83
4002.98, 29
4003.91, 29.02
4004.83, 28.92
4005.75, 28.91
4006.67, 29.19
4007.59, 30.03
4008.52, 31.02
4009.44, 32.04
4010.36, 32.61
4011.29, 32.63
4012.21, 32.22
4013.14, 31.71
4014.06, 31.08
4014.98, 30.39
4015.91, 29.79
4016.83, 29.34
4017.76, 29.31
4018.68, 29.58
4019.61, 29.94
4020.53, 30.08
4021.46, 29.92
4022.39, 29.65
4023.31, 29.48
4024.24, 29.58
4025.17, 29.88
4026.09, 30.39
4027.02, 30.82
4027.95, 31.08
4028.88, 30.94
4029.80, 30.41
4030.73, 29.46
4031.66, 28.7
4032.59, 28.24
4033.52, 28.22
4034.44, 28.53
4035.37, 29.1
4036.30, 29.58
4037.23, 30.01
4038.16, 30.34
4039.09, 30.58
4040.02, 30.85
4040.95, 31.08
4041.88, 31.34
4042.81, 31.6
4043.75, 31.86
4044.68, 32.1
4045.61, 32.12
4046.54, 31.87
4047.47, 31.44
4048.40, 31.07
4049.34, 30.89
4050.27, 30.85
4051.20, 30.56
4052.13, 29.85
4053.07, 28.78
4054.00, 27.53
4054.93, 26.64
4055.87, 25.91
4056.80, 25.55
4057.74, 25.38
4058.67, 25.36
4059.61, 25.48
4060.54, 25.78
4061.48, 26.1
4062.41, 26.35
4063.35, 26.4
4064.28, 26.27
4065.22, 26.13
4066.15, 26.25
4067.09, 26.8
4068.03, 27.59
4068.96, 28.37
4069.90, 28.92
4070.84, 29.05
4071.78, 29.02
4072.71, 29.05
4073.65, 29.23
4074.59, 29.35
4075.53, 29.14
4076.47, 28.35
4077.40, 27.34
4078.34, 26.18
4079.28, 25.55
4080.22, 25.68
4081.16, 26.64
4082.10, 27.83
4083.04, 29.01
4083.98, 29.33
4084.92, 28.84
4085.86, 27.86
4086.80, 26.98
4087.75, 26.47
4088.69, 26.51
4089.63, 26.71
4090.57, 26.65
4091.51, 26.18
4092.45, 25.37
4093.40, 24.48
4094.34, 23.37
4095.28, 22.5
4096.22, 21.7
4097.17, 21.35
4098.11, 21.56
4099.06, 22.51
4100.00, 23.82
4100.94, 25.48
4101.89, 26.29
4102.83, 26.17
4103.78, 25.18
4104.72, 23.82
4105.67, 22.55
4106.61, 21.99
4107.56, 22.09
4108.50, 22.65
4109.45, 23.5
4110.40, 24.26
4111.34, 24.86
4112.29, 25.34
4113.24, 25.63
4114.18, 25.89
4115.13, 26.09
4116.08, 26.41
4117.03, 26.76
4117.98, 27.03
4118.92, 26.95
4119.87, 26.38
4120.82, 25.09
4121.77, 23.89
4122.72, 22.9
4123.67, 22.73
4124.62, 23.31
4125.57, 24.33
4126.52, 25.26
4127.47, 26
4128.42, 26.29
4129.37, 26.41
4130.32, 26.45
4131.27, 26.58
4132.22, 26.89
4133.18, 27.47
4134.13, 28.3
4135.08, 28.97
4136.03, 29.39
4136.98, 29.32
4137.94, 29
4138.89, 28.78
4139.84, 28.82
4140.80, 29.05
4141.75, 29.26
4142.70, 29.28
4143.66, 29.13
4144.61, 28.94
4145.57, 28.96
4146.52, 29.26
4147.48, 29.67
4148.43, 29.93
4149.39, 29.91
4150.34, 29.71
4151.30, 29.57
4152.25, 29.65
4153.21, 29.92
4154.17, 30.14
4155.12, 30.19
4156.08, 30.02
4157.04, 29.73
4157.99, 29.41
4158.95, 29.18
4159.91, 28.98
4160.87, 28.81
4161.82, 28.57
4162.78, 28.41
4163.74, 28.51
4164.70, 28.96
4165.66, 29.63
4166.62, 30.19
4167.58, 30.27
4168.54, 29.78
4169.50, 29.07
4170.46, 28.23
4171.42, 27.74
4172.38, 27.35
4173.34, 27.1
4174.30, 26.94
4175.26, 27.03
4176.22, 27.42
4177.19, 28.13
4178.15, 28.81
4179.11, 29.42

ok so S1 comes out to 4.95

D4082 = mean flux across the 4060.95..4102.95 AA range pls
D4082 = 26.5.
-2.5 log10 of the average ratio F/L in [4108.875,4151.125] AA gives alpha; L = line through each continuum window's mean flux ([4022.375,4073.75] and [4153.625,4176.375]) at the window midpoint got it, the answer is 0.07 mag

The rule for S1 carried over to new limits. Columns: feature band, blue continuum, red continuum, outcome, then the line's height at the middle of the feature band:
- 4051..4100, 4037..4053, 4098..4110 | 1.1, 27.3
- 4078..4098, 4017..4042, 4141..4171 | 2.5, 29.6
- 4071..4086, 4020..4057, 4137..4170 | 0.9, 29.8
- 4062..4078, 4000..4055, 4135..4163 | 1.1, 29.9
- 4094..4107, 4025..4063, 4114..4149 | 2.1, 27.9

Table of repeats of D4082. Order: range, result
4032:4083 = 28.5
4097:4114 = 23.9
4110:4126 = 25.2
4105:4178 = 27.5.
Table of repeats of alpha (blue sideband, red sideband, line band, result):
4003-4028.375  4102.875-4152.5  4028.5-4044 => -0.01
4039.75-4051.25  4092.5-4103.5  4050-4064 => 0.10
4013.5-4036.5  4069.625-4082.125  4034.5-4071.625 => 0.00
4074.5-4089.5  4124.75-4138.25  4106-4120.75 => 0.09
